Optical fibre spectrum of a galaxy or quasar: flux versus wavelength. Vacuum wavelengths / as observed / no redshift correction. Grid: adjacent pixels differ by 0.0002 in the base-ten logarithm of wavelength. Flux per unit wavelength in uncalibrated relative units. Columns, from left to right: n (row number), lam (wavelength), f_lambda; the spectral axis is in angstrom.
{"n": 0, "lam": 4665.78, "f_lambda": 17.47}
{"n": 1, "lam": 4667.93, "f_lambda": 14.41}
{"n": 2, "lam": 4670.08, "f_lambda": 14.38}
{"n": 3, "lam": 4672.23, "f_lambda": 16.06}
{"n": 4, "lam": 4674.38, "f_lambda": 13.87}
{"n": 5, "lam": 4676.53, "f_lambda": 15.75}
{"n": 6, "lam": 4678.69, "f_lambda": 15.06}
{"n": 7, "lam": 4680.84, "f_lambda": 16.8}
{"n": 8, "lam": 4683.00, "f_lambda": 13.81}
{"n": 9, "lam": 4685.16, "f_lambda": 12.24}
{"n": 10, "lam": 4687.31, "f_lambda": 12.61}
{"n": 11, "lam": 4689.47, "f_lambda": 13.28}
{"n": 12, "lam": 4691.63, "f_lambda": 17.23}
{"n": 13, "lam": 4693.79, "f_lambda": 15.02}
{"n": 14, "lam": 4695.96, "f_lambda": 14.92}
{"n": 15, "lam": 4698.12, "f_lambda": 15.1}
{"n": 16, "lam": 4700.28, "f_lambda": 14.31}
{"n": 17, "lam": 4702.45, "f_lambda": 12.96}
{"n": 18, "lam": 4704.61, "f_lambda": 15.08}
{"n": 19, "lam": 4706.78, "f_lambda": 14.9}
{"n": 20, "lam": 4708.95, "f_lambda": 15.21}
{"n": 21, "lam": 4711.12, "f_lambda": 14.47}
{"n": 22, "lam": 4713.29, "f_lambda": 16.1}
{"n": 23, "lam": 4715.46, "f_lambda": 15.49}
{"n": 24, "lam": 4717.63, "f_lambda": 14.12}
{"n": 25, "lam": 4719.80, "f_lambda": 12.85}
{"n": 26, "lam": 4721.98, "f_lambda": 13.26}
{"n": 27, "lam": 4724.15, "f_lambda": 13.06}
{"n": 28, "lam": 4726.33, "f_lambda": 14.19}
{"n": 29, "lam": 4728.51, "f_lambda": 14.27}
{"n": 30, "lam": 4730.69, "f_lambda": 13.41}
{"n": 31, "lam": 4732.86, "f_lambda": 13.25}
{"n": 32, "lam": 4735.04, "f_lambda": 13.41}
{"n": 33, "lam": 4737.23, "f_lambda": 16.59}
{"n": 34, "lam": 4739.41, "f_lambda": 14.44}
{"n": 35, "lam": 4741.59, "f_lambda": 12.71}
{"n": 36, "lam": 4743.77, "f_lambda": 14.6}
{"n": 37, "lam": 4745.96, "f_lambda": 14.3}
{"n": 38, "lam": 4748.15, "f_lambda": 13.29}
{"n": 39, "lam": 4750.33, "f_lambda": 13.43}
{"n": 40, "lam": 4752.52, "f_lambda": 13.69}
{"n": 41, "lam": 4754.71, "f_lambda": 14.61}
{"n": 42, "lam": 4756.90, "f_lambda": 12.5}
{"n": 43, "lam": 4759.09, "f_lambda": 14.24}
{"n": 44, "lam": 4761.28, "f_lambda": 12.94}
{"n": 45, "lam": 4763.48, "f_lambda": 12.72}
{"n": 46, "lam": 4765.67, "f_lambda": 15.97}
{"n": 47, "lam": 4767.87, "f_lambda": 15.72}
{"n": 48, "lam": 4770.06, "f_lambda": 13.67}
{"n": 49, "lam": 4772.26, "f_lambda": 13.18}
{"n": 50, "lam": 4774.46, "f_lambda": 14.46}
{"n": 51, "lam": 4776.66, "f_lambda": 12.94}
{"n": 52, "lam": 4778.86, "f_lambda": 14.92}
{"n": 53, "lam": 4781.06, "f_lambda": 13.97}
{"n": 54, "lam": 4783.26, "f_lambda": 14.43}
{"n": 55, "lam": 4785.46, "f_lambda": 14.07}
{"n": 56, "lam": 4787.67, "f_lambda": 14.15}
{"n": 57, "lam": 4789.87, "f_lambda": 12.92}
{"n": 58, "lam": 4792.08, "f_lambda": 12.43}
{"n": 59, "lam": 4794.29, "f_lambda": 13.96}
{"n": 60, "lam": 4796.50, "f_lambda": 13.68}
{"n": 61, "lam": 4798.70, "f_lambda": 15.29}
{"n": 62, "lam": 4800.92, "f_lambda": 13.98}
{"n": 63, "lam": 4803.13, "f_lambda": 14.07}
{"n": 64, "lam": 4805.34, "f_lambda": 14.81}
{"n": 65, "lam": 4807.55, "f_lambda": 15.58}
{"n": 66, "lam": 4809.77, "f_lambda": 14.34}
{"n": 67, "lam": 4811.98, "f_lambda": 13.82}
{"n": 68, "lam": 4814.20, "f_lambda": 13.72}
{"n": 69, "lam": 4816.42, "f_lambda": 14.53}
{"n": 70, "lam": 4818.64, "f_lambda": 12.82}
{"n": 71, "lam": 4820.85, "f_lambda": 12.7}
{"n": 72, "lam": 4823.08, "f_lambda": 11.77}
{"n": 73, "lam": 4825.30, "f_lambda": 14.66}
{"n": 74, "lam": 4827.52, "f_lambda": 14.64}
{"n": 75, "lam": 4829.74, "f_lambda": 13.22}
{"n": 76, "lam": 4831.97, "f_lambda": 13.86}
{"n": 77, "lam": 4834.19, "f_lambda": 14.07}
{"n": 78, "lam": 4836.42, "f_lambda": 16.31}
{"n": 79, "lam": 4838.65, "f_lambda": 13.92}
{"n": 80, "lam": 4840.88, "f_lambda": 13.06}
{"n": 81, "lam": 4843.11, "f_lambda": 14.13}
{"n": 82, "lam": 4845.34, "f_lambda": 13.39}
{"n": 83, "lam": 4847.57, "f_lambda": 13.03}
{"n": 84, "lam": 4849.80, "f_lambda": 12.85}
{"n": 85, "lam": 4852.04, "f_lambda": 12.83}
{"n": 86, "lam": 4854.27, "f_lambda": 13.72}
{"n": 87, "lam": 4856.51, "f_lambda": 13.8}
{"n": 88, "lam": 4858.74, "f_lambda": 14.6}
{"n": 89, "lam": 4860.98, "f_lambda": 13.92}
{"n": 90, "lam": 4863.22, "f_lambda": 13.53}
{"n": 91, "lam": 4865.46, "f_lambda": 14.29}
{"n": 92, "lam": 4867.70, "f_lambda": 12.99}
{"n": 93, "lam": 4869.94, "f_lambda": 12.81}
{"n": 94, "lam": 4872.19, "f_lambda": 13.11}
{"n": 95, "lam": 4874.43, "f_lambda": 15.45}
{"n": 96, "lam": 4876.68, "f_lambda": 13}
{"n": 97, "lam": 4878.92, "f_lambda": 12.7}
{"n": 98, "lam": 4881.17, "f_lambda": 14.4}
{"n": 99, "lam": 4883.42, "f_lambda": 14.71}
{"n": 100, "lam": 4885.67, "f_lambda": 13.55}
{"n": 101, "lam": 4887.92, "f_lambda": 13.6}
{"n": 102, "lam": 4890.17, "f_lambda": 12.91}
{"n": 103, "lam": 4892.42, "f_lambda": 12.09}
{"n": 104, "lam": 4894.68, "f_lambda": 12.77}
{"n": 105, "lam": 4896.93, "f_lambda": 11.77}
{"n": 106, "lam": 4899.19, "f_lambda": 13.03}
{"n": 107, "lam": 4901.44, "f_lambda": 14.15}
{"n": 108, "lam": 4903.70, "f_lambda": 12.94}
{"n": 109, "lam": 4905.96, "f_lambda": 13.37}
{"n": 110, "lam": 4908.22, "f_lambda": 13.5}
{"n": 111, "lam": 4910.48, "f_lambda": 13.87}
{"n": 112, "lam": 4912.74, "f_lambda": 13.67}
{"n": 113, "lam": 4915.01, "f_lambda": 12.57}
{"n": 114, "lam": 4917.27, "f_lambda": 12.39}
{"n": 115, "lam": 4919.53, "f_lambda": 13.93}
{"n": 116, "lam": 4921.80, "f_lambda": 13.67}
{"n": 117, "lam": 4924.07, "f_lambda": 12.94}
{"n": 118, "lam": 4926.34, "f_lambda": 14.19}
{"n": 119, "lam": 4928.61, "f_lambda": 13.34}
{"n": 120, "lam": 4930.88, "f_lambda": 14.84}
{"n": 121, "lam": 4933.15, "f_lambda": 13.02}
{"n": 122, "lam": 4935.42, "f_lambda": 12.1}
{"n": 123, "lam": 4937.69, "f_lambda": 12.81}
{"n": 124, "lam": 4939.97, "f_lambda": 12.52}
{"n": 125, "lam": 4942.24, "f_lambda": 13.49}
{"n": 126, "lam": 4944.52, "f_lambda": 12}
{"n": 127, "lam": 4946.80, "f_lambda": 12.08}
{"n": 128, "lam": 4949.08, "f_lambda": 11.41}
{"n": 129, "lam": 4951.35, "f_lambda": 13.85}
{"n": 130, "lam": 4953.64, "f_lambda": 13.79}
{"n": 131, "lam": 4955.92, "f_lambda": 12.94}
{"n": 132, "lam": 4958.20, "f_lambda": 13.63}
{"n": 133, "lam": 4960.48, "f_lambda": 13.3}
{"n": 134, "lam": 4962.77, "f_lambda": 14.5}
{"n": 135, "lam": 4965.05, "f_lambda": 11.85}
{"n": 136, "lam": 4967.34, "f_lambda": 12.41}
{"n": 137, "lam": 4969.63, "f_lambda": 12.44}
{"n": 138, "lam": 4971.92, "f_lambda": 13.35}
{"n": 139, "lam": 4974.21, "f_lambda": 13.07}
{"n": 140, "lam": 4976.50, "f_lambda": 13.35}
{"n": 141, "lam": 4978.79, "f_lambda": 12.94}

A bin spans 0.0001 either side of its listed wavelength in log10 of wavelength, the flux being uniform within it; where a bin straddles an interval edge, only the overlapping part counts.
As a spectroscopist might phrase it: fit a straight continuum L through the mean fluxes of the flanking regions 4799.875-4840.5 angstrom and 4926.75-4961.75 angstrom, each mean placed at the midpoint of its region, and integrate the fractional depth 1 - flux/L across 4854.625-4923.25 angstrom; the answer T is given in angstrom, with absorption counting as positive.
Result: 0.2 angstrom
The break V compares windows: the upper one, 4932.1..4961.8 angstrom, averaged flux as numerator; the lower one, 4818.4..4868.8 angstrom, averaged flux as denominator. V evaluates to 0.94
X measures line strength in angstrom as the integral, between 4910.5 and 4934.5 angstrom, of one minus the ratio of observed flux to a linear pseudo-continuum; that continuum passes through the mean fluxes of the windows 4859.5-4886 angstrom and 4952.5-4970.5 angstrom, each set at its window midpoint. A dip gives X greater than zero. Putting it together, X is -0.1 angstrom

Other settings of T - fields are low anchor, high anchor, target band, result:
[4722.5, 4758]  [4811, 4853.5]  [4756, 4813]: -1.2 angstrom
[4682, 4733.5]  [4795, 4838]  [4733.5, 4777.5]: 0.6 angstrom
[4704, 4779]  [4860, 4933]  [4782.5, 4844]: -0.8 angstrom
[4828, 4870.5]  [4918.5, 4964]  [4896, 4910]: 0.3 angstrom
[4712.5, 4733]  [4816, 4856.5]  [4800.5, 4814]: -0.7 angstrom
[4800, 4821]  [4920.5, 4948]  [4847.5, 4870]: 0.3 angstrom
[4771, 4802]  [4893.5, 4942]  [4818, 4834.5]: 0.3 angstrom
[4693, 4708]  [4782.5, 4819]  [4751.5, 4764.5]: 0.8 angstrom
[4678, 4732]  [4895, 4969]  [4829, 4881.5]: -0.6 angstrom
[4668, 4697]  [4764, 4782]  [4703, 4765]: 1.8 angstrom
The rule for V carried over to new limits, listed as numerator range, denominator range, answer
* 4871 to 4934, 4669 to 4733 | 0.93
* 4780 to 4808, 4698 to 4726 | 0.98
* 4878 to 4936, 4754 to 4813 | 0.95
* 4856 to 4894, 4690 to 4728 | 0.93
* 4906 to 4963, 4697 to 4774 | 0.93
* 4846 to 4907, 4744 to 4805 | 0.96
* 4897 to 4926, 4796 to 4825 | 0.95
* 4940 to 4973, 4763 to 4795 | 0.92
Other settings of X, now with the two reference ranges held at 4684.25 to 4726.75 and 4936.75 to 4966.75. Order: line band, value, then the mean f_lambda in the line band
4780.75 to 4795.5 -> 0.2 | 13.7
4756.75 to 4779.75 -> 0.0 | 14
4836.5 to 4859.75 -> -0.2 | 13.7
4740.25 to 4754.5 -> 0.4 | 13.7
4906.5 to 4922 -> -0.3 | 13.4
